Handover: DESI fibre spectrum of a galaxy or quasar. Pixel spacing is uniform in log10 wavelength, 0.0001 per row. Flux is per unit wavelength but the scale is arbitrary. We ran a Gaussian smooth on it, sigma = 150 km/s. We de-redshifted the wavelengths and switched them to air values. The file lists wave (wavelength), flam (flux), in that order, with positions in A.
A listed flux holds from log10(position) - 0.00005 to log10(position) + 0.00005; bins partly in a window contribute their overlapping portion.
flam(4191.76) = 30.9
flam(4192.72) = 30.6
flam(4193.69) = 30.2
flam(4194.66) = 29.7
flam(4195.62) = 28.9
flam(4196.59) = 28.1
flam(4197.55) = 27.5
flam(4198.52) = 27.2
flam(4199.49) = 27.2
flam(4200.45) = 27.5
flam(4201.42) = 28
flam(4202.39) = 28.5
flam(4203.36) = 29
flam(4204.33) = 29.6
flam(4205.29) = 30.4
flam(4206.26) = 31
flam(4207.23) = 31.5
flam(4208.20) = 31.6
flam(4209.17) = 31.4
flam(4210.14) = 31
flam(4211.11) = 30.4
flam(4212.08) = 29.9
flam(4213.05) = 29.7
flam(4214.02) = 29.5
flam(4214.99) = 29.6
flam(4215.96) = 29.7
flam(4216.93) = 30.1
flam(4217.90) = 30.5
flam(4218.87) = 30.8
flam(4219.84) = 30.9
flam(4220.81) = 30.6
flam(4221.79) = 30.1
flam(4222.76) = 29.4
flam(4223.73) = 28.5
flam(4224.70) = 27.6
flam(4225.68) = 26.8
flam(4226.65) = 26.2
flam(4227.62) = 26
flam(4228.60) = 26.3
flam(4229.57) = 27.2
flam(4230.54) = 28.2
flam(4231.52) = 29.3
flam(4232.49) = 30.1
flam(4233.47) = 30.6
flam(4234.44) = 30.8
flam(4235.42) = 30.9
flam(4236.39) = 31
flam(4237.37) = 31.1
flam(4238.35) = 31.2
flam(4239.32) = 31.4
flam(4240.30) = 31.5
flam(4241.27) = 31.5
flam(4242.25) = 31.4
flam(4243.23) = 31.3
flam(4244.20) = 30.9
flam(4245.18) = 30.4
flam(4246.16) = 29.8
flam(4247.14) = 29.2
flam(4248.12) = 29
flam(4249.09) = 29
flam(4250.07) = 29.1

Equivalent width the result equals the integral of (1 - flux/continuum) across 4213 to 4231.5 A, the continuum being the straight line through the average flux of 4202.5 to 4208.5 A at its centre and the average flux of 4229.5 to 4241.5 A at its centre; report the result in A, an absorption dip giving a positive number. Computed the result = 1.0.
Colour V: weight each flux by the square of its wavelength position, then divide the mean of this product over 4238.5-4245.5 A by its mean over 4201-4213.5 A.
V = 1.05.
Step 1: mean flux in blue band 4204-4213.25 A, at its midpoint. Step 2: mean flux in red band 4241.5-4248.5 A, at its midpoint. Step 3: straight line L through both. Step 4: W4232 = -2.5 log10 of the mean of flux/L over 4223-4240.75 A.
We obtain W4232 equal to 0.05 mag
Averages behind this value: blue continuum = 30.7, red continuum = 30.3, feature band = 29.1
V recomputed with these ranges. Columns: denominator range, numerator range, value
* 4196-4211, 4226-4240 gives 1.01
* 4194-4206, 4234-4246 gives 1.11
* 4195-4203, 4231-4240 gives 1.12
